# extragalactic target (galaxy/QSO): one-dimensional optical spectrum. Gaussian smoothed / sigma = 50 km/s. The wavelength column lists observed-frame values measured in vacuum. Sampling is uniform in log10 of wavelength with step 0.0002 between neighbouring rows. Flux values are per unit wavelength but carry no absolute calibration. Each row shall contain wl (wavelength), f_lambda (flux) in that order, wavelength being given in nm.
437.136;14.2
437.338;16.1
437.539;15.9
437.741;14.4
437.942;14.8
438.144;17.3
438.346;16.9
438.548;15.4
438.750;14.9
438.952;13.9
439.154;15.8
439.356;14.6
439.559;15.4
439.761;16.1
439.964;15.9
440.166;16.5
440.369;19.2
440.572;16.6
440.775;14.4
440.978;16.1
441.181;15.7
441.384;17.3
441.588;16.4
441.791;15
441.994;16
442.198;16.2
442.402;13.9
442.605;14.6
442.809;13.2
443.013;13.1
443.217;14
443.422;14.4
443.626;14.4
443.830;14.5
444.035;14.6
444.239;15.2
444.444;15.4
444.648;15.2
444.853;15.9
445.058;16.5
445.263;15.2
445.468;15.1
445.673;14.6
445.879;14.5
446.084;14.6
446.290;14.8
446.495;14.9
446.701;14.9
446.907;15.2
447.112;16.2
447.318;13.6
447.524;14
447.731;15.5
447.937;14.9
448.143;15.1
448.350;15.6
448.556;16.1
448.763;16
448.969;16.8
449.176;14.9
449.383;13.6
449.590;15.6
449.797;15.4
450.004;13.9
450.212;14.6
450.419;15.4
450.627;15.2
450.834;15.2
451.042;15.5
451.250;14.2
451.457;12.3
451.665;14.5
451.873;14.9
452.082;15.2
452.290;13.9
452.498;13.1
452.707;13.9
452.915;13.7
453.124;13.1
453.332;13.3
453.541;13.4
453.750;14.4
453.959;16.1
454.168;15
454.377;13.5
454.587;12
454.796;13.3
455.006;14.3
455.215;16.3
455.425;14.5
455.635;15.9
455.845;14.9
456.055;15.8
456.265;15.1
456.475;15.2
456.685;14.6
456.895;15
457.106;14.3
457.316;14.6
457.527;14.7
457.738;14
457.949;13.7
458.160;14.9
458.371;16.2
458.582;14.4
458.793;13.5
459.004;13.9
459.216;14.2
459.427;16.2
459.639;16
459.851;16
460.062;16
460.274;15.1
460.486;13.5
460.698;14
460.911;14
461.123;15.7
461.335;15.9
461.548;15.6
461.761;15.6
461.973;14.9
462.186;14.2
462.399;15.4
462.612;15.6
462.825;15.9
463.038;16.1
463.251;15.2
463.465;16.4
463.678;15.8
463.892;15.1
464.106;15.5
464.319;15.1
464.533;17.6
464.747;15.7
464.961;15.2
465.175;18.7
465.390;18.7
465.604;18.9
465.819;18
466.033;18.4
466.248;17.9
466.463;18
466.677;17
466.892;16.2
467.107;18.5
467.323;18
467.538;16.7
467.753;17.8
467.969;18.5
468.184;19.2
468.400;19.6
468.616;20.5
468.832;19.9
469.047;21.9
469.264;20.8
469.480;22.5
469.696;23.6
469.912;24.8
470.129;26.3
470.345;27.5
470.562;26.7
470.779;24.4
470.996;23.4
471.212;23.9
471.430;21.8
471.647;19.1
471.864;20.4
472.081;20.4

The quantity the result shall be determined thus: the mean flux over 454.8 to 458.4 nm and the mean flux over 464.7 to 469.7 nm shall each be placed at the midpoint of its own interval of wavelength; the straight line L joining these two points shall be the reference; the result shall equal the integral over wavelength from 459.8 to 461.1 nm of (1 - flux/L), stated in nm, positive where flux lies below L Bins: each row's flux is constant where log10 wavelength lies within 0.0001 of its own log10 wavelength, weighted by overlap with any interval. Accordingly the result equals 0.118 nm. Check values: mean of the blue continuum 14.9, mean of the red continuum 18.7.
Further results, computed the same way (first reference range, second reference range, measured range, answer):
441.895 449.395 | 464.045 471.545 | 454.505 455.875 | 0.21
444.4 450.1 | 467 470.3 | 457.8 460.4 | 0.46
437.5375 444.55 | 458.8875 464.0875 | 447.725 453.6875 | 0.27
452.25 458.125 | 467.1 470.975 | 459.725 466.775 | 0.95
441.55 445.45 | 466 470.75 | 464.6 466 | 0.16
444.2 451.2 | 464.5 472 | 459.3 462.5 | 0.56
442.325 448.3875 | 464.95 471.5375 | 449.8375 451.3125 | 0.11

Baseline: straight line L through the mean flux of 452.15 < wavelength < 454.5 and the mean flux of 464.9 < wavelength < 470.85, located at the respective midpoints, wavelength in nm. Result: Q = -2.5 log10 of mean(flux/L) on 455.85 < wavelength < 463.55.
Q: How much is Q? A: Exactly 0.11 mag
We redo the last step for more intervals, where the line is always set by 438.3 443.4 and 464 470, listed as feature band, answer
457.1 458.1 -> 0.22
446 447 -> 0.09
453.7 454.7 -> 0.20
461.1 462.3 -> 0.18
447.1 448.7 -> 0.09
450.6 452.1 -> 0.15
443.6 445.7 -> 0.05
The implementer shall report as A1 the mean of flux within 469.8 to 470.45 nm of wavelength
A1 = 26.2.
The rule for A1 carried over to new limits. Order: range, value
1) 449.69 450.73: 14.9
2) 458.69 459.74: 14.8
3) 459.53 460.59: 15.3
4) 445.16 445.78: 15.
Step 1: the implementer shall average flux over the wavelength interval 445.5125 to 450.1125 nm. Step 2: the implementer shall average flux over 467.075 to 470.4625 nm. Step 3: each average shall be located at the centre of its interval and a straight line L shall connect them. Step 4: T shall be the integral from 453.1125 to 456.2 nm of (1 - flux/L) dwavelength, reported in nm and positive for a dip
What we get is 0.47 nm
